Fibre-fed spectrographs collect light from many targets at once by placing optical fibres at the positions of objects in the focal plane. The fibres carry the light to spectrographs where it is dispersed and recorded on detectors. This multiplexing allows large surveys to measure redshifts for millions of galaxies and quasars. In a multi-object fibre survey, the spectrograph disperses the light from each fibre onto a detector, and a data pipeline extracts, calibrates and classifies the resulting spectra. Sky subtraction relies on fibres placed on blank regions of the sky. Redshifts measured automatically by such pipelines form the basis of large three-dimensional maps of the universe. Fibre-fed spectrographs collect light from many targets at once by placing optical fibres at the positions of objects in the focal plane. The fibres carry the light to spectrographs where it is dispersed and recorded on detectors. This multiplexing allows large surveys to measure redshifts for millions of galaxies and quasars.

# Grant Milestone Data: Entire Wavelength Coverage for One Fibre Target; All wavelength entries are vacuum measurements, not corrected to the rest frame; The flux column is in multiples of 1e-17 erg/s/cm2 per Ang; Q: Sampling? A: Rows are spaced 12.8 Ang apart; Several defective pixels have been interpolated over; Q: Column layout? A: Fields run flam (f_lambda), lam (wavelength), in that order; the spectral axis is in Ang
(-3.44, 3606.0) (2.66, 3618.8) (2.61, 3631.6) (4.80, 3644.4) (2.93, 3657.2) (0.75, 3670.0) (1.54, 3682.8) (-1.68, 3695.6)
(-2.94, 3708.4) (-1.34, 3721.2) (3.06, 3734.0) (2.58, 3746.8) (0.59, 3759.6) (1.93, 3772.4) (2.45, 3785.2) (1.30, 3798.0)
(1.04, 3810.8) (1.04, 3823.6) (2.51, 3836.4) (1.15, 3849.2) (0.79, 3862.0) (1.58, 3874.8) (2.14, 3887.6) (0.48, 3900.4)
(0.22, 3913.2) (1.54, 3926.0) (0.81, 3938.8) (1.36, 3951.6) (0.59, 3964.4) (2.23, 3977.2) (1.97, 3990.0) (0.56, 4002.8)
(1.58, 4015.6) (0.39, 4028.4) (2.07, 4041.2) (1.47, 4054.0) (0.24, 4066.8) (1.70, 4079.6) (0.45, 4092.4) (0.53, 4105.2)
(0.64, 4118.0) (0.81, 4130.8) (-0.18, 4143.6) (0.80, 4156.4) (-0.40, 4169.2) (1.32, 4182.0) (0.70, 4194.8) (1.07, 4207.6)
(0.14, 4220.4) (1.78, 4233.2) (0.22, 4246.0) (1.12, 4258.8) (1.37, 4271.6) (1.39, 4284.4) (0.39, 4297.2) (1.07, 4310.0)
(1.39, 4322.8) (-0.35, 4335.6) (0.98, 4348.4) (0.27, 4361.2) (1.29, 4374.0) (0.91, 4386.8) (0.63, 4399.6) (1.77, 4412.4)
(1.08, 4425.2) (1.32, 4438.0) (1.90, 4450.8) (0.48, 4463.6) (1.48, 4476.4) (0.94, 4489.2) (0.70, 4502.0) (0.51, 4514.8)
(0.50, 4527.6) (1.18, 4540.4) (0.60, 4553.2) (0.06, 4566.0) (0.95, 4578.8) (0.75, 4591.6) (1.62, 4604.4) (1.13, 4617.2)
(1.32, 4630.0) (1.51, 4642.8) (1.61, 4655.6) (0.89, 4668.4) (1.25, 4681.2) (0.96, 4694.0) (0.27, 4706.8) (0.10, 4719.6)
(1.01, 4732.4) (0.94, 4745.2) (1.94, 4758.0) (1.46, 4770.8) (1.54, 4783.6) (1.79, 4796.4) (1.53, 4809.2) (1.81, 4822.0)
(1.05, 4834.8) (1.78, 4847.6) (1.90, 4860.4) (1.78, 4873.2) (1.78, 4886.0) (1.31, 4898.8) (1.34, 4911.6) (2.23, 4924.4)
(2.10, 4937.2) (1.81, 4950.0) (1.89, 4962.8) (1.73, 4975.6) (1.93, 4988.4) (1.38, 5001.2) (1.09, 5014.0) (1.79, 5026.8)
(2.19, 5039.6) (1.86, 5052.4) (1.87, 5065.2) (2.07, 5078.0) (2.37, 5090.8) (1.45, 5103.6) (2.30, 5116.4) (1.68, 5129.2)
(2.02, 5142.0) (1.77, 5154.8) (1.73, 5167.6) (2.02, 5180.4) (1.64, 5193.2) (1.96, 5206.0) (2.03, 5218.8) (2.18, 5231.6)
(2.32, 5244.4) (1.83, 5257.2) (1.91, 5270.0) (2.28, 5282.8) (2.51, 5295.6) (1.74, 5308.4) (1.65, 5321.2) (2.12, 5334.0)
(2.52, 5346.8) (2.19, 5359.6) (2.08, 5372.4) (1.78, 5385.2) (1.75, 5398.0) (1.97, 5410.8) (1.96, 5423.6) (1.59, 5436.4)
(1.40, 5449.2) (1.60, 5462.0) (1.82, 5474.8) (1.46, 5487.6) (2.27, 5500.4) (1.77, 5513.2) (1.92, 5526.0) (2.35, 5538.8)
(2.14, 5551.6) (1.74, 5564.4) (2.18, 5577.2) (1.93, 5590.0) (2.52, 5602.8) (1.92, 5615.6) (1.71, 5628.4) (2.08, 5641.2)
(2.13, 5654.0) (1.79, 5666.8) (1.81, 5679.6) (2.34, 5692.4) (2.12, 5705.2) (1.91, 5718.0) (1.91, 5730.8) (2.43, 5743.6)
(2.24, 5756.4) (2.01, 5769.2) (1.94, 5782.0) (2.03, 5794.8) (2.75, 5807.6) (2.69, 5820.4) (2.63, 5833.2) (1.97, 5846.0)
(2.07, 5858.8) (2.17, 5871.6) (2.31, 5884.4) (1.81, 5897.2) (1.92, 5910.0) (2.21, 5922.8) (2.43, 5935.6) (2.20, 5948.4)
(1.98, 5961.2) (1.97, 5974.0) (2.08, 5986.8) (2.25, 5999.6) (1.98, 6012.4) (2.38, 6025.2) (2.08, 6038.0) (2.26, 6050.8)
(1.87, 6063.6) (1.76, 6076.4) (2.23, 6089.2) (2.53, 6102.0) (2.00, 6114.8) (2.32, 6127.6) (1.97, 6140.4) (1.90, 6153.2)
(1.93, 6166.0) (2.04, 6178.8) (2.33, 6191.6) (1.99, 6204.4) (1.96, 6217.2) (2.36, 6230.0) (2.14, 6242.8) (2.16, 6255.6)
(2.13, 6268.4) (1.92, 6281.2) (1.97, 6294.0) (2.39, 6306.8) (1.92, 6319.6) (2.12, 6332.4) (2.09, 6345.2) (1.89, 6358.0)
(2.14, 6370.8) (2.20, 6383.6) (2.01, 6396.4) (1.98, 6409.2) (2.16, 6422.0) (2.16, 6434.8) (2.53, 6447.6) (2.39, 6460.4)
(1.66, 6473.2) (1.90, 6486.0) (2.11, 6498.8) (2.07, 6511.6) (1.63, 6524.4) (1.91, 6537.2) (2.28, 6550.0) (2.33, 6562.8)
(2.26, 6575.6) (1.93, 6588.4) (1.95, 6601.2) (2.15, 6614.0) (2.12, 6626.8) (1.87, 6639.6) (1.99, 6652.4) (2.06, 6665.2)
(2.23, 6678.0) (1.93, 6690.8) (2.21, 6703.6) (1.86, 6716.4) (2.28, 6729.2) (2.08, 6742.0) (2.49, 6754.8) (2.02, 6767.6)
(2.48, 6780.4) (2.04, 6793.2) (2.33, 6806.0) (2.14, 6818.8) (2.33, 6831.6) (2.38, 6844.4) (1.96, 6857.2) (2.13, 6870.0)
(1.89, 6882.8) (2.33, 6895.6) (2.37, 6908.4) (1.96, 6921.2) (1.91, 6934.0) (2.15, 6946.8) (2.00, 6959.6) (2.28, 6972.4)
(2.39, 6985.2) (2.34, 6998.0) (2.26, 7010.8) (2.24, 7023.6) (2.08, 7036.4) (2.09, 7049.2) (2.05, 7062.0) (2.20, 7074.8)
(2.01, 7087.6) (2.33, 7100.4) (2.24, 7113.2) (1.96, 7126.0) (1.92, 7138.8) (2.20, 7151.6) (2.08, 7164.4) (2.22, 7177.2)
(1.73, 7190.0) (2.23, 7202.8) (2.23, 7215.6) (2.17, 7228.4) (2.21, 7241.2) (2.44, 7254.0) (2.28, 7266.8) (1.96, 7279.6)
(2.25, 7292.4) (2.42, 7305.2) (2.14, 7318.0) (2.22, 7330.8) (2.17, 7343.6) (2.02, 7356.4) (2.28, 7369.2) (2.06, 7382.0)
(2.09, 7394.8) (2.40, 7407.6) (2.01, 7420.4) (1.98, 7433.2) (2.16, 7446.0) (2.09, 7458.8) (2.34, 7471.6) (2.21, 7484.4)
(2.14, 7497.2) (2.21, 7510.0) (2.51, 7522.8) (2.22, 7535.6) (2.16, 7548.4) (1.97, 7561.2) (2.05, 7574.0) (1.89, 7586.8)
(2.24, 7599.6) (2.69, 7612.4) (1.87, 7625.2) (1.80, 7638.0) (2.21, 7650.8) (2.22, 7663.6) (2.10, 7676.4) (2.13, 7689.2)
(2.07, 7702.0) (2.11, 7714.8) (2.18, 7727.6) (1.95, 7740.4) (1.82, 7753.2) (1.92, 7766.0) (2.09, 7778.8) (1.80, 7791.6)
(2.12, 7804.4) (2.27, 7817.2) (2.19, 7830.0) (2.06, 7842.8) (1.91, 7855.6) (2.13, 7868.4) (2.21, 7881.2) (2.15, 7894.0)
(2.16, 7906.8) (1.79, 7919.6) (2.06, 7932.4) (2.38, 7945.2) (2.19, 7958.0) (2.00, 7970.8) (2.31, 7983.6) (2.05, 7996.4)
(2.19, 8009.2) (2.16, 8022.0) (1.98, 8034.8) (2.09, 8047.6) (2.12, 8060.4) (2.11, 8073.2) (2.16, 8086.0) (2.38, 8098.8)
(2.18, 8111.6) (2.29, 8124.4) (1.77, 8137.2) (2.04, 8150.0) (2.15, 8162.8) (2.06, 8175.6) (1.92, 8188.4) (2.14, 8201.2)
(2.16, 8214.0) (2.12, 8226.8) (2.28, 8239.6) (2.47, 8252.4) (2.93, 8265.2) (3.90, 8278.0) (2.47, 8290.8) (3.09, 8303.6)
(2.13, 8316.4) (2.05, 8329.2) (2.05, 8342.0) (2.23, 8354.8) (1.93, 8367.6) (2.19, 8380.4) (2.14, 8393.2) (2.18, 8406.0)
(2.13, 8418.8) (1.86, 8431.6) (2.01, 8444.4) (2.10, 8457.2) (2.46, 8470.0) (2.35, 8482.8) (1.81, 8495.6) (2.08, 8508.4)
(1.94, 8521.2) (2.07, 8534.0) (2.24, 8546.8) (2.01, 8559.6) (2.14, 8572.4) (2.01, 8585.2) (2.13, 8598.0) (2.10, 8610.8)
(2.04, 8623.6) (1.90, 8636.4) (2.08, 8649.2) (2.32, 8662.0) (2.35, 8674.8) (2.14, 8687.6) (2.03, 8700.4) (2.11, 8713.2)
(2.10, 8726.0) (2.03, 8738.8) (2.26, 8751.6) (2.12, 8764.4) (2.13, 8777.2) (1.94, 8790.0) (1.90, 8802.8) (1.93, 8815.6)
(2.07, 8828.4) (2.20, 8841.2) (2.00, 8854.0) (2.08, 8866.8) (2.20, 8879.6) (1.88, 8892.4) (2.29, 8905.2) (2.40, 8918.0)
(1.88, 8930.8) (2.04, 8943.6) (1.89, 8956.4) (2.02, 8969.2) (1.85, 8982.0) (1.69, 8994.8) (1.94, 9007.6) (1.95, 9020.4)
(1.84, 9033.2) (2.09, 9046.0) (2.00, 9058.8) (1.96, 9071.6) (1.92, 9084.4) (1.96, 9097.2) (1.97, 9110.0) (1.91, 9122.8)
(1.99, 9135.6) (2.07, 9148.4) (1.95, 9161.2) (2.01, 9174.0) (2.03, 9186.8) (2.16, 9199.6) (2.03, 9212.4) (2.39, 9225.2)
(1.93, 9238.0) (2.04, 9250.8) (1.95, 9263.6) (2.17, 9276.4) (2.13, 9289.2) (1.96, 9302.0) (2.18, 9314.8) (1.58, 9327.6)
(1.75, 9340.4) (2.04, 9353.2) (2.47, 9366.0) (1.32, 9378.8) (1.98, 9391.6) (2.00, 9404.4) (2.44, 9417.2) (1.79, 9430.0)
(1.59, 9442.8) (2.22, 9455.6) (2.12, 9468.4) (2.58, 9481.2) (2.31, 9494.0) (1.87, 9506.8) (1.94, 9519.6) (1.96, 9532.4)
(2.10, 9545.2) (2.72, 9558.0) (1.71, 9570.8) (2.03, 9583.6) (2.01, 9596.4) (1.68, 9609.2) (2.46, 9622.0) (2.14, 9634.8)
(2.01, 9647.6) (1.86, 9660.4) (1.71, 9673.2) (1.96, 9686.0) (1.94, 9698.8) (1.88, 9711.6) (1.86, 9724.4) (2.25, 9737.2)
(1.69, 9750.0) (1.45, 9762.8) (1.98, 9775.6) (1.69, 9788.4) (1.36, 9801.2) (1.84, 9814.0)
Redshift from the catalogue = 0.26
